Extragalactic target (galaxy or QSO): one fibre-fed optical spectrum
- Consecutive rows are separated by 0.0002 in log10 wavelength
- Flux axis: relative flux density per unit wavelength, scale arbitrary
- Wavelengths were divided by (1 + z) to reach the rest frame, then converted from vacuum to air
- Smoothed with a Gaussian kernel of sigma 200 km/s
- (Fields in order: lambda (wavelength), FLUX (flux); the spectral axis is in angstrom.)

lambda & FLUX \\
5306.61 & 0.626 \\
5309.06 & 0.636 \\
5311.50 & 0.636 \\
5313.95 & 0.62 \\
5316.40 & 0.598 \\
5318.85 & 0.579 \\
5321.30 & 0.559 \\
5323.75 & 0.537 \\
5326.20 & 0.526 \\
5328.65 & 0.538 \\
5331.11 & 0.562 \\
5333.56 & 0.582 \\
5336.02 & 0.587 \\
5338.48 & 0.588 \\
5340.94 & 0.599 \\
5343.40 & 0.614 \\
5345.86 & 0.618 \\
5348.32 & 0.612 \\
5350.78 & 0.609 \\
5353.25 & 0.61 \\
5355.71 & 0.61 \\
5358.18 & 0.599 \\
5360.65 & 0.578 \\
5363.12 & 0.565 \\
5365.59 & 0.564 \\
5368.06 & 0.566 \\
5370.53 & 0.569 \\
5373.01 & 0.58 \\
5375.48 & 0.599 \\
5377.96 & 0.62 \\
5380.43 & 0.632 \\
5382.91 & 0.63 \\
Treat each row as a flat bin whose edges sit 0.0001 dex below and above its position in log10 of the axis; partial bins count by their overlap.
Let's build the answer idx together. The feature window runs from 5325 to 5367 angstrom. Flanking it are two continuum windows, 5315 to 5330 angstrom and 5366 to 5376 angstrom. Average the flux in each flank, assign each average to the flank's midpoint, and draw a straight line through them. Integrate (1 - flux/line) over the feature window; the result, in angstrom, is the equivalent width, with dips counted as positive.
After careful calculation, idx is -1.46 angstrom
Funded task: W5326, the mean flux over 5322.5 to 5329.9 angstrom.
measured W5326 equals 0.534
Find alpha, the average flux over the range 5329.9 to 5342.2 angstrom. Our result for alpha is 0.584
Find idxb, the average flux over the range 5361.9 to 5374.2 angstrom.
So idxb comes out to 0.569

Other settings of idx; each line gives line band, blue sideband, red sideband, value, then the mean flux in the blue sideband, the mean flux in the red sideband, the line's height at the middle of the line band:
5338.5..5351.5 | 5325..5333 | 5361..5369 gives -1.3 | 0.546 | 0.566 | 0.555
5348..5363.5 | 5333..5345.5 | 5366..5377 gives -0.3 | 0.596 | 0.578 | 0.587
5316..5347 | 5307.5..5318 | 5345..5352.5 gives 2.1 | 0.621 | 0.613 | 0.616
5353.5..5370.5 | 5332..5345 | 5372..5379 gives 0.5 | 0.594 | 0.6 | 0.598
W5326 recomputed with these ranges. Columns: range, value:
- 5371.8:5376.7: 0.59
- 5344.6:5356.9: 0.612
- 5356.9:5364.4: 0.58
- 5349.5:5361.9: 0.601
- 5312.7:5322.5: 0.589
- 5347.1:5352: 0.611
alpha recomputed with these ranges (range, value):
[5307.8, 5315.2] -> 0.63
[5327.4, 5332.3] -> 0.55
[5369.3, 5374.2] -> 0.574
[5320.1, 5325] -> 0.548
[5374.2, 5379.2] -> 0.61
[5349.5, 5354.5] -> 0.61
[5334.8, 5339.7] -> 0.587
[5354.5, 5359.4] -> 0.604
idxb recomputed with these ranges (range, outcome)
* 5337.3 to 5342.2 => 0.594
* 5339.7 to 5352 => 0.611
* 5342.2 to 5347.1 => 0.616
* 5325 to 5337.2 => 0.559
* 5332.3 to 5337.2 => 0.585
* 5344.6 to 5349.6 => 0.616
